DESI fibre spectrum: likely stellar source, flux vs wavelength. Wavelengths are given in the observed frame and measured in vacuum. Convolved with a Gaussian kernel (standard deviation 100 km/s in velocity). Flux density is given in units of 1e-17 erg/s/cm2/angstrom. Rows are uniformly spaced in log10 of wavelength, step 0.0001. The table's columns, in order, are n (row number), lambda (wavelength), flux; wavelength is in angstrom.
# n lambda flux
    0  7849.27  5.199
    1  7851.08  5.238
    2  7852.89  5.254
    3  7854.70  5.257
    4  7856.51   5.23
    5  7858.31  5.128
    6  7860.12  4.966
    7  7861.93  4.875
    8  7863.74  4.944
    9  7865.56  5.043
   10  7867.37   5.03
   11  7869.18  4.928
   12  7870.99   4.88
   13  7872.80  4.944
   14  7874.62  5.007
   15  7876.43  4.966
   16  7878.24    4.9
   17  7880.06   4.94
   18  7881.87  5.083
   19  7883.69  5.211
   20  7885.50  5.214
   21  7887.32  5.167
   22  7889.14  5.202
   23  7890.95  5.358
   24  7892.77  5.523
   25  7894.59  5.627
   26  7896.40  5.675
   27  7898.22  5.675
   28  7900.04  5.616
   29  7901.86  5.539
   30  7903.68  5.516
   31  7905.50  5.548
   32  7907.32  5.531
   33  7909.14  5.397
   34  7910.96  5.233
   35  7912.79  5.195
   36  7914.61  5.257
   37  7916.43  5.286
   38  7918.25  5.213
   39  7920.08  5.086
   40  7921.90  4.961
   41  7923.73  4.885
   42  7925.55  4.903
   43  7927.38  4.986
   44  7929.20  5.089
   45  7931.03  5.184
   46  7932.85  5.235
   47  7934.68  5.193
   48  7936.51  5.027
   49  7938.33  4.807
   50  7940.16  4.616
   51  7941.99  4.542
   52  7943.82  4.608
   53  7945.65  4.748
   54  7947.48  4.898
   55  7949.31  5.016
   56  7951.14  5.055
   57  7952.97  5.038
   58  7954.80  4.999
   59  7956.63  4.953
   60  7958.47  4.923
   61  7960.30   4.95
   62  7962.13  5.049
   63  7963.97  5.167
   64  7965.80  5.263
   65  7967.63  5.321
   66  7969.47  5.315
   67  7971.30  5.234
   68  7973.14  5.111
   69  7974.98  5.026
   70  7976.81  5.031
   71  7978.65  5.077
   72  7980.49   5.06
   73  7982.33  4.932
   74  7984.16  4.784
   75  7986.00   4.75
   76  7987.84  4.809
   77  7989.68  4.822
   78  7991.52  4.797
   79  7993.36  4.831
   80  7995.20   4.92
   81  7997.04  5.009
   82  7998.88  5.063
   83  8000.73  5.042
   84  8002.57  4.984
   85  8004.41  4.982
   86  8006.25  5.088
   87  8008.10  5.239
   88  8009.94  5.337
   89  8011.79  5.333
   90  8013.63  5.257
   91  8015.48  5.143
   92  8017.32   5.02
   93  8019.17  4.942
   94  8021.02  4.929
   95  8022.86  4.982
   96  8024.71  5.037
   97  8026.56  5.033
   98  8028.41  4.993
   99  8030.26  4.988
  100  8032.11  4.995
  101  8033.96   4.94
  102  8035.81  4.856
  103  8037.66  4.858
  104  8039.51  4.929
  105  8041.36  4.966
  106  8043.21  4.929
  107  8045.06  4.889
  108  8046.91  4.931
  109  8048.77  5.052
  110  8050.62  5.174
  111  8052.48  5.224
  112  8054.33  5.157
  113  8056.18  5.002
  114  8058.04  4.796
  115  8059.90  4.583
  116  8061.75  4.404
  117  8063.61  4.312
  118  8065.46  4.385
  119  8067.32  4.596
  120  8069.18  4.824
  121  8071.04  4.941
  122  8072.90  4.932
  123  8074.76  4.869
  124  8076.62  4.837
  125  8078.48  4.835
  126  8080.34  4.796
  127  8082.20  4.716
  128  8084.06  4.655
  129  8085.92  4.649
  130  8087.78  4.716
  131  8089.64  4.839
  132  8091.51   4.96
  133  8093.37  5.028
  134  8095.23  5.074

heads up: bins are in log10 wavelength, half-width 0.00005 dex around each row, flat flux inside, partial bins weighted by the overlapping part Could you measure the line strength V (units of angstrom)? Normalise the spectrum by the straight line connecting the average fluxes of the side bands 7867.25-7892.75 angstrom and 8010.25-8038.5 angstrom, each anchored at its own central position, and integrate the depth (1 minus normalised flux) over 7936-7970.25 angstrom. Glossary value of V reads 0.6 angstrom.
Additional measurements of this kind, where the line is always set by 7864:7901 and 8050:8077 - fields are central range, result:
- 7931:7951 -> 0.69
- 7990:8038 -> -1.15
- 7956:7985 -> -0.44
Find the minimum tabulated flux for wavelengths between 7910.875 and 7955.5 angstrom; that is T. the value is 4.542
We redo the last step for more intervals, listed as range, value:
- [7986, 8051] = 4.75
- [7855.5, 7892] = 4.875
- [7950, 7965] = 4.923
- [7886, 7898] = 5.167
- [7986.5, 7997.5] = 4.797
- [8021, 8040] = 4.856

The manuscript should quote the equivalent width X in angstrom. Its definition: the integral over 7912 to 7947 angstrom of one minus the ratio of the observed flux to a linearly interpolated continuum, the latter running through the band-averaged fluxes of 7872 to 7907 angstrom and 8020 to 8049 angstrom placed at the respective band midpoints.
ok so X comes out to 1.5 angstrom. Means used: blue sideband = 5.31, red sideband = 4.95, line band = 4.99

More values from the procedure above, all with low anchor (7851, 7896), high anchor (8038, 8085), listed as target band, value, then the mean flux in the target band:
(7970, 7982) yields -0.31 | 5.09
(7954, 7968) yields -0.24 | 5.07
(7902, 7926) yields -0.89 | 5.25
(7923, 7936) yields -0.09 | 5.07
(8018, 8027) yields -0.17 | 4.98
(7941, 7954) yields 0.42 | 4.84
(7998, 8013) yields -0.67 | 5.14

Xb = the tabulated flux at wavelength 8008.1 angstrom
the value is 5.239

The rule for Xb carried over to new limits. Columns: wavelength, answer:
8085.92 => 4.649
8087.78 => 4.716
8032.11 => 4.995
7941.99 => 4.542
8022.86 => 4.982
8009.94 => 5.337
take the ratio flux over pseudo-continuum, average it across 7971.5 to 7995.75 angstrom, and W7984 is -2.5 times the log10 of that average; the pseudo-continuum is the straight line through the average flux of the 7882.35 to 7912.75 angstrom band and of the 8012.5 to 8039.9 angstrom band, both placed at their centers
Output 0.05 mag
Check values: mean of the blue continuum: 5.43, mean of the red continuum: 5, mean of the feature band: 4.93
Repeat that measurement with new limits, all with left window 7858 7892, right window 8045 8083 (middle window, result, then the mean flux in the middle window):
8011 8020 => -0.06 mag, 5.14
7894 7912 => -0.11 mag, 5.53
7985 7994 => 0.02 mag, 4.8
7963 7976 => -0.06 mag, 5.2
